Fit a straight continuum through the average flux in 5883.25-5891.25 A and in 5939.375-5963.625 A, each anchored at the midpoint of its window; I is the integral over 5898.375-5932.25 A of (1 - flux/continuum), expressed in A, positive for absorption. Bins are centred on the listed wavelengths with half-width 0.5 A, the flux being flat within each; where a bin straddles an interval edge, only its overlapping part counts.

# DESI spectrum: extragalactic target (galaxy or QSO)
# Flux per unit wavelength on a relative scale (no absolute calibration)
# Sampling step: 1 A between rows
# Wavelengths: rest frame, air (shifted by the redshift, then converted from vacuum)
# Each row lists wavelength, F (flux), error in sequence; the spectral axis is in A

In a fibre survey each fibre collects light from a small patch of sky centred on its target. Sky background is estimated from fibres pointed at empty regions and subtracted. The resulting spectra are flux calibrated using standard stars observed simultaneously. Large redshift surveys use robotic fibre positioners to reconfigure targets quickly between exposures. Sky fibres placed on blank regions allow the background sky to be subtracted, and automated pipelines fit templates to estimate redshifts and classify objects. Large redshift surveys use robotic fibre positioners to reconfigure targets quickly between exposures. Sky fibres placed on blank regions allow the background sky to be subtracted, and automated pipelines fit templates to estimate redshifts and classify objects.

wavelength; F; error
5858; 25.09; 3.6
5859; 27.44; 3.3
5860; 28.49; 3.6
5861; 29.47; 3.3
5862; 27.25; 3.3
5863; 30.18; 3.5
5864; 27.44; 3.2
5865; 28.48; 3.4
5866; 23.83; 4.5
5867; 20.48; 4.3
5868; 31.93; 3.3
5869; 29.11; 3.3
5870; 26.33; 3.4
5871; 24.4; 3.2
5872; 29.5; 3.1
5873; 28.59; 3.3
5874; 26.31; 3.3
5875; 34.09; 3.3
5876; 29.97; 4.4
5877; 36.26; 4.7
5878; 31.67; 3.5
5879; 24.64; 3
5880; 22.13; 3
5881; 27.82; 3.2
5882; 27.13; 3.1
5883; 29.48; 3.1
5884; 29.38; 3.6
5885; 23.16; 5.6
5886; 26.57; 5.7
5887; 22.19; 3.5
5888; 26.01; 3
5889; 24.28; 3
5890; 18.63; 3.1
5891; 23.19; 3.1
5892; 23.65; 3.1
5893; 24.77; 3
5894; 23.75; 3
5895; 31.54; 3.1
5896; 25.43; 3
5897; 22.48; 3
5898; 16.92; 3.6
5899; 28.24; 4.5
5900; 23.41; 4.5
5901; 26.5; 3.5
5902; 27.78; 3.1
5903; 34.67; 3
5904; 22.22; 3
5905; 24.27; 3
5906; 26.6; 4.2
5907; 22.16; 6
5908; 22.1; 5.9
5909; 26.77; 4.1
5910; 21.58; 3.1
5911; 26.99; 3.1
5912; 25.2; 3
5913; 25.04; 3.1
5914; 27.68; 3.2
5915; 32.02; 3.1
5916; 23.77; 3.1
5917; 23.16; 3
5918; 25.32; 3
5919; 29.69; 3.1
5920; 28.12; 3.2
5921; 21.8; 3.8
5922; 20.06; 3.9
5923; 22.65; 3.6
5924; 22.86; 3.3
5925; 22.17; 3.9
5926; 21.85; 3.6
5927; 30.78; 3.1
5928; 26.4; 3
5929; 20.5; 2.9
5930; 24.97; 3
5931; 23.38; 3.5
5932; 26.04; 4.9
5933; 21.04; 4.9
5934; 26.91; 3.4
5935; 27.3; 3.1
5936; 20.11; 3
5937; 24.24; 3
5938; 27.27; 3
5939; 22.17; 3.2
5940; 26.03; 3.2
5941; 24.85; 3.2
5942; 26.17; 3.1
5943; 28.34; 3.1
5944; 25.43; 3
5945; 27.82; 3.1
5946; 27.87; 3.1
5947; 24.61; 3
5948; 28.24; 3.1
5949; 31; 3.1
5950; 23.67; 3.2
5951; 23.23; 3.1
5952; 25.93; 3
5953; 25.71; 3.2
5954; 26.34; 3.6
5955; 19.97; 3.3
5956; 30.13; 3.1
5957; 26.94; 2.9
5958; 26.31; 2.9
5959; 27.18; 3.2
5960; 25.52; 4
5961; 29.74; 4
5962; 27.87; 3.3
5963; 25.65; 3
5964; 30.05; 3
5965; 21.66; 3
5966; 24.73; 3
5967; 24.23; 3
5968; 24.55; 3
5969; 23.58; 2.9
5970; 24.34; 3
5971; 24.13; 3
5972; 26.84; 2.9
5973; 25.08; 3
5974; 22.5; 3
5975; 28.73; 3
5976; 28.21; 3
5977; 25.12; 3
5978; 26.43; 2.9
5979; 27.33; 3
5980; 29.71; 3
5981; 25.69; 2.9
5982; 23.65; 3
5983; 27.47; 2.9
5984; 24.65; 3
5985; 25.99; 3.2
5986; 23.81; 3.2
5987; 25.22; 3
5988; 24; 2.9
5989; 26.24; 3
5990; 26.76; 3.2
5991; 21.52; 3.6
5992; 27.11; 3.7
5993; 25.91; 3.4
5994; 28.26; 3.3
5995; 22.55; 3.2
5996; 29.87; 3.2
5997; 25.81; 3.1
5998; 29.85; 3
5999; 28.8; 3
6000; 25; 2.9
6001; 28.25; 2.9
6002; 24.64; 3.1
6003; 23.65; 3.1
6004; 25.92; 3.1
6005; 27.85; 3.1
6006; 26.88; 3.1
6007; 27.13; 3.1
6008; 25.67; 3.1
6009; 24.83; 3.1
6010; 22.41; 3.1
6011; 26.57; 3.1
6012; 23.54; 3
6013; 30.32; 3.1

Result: 0.1 A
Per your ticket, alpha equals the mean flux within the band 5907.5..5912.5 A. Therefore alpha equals 24.5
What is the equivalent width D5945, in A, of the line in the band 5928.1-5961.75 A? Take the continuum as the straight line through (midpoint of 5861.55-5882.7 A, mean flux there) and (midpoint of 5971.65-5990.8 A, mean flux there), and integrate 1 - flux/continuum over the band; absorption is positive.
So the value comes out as 1.2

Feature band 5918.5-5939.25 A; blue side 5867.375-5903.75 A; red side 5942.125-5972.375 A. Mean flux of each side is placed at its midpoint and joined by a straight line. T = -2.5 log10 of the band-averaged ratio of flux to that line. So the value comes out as 0.08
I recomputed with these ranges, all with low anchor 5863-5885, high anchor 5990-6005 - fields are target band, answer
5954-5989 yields 1.1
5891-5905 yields 1.2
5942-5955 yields 0.3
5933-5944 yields 0.8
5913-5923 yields 0.7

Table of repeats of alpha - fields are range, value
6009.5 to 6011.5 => 24.5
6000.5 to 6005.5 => 26.1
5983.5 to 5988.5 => 24.7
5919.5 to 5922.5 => 23.3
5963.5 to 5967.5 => 25.2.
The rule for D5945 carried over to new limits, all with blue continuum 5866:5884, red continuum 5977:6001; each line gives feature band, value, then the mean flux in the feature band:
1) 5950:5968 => 0.6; 25.9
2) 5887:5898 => 1.5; 23.9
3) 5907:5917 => 0.8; 25.4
